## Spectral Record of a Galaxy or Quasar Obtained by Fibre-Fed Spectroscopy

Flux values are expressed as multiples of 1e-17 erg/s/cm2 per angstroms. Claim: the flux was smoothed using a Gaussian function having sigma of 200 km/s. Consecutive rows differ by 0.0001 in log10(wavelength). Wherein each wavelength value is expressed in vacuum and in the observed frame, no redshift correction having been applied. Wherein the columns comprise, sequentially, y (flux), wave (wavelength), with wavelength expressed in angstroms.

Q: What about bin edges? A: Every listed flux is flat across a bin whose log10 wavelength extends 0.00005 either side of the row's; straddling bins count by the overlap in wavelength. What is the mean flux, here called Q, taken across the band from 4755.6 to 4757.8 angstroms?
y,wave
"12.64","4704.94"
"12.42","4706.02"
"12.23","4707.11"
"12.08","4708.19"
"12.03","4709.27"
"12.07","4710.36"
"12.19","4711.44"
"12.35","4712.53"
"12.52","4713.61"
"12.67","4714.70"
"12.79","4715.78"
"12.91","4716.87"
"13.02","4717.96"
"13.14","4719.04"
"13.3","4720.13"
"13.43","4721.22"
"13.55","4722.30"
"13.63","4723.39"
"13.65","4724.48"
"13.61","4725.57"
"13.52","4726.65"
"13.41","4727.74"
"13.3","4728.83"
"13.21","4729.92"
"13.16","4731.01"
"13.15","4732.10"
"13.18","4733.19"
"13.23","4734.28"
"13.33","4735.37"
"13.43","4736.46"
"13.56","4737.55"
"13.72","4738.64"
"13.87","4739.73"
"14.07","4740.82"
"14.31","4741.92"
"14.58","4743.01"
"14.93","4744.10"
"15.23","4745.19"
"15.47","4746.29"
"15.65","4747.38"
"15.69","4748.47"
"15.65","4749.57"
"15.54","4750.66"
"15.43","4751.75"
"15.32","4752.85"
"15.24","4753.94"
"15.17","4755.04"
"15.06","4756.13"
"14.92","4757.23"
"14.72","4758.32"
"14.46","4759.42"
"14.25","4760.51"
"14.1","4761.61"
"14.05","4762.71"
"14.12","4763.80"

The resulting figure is 15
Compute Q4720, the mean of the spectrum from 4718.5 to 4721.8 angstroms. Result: 13.3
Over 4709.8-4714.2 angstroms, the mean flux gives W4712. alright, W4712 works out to 12.3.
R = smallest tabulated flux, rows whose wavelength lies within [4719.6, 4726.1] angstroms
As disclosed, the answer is 13.3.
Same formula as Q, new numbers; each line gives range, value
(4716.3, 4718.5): 12.9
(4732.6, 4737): 13.3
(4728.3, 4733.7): 13.2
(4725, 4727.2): 13.6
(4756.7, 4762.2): 14.5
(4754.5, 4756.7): 15.1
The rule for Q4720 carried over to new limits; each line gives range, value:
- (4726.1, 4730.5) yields 13.4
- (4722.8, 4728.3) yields 13.6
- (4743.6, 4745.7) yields 15.1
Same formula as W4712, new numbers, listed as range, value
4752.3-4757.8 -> 15.1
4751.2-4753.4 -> 15.4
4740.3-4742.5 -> 14.2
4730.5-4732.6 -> 13.2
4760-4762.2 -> 14.1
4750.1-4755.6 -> 15.4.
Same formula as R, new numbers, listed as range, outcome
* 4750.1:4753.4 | 15.32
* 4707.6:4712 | 12.03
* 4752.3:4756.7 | 15.06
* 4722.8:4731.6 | 13.16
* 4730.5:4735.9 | 13.15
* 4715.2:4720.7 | 12.79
